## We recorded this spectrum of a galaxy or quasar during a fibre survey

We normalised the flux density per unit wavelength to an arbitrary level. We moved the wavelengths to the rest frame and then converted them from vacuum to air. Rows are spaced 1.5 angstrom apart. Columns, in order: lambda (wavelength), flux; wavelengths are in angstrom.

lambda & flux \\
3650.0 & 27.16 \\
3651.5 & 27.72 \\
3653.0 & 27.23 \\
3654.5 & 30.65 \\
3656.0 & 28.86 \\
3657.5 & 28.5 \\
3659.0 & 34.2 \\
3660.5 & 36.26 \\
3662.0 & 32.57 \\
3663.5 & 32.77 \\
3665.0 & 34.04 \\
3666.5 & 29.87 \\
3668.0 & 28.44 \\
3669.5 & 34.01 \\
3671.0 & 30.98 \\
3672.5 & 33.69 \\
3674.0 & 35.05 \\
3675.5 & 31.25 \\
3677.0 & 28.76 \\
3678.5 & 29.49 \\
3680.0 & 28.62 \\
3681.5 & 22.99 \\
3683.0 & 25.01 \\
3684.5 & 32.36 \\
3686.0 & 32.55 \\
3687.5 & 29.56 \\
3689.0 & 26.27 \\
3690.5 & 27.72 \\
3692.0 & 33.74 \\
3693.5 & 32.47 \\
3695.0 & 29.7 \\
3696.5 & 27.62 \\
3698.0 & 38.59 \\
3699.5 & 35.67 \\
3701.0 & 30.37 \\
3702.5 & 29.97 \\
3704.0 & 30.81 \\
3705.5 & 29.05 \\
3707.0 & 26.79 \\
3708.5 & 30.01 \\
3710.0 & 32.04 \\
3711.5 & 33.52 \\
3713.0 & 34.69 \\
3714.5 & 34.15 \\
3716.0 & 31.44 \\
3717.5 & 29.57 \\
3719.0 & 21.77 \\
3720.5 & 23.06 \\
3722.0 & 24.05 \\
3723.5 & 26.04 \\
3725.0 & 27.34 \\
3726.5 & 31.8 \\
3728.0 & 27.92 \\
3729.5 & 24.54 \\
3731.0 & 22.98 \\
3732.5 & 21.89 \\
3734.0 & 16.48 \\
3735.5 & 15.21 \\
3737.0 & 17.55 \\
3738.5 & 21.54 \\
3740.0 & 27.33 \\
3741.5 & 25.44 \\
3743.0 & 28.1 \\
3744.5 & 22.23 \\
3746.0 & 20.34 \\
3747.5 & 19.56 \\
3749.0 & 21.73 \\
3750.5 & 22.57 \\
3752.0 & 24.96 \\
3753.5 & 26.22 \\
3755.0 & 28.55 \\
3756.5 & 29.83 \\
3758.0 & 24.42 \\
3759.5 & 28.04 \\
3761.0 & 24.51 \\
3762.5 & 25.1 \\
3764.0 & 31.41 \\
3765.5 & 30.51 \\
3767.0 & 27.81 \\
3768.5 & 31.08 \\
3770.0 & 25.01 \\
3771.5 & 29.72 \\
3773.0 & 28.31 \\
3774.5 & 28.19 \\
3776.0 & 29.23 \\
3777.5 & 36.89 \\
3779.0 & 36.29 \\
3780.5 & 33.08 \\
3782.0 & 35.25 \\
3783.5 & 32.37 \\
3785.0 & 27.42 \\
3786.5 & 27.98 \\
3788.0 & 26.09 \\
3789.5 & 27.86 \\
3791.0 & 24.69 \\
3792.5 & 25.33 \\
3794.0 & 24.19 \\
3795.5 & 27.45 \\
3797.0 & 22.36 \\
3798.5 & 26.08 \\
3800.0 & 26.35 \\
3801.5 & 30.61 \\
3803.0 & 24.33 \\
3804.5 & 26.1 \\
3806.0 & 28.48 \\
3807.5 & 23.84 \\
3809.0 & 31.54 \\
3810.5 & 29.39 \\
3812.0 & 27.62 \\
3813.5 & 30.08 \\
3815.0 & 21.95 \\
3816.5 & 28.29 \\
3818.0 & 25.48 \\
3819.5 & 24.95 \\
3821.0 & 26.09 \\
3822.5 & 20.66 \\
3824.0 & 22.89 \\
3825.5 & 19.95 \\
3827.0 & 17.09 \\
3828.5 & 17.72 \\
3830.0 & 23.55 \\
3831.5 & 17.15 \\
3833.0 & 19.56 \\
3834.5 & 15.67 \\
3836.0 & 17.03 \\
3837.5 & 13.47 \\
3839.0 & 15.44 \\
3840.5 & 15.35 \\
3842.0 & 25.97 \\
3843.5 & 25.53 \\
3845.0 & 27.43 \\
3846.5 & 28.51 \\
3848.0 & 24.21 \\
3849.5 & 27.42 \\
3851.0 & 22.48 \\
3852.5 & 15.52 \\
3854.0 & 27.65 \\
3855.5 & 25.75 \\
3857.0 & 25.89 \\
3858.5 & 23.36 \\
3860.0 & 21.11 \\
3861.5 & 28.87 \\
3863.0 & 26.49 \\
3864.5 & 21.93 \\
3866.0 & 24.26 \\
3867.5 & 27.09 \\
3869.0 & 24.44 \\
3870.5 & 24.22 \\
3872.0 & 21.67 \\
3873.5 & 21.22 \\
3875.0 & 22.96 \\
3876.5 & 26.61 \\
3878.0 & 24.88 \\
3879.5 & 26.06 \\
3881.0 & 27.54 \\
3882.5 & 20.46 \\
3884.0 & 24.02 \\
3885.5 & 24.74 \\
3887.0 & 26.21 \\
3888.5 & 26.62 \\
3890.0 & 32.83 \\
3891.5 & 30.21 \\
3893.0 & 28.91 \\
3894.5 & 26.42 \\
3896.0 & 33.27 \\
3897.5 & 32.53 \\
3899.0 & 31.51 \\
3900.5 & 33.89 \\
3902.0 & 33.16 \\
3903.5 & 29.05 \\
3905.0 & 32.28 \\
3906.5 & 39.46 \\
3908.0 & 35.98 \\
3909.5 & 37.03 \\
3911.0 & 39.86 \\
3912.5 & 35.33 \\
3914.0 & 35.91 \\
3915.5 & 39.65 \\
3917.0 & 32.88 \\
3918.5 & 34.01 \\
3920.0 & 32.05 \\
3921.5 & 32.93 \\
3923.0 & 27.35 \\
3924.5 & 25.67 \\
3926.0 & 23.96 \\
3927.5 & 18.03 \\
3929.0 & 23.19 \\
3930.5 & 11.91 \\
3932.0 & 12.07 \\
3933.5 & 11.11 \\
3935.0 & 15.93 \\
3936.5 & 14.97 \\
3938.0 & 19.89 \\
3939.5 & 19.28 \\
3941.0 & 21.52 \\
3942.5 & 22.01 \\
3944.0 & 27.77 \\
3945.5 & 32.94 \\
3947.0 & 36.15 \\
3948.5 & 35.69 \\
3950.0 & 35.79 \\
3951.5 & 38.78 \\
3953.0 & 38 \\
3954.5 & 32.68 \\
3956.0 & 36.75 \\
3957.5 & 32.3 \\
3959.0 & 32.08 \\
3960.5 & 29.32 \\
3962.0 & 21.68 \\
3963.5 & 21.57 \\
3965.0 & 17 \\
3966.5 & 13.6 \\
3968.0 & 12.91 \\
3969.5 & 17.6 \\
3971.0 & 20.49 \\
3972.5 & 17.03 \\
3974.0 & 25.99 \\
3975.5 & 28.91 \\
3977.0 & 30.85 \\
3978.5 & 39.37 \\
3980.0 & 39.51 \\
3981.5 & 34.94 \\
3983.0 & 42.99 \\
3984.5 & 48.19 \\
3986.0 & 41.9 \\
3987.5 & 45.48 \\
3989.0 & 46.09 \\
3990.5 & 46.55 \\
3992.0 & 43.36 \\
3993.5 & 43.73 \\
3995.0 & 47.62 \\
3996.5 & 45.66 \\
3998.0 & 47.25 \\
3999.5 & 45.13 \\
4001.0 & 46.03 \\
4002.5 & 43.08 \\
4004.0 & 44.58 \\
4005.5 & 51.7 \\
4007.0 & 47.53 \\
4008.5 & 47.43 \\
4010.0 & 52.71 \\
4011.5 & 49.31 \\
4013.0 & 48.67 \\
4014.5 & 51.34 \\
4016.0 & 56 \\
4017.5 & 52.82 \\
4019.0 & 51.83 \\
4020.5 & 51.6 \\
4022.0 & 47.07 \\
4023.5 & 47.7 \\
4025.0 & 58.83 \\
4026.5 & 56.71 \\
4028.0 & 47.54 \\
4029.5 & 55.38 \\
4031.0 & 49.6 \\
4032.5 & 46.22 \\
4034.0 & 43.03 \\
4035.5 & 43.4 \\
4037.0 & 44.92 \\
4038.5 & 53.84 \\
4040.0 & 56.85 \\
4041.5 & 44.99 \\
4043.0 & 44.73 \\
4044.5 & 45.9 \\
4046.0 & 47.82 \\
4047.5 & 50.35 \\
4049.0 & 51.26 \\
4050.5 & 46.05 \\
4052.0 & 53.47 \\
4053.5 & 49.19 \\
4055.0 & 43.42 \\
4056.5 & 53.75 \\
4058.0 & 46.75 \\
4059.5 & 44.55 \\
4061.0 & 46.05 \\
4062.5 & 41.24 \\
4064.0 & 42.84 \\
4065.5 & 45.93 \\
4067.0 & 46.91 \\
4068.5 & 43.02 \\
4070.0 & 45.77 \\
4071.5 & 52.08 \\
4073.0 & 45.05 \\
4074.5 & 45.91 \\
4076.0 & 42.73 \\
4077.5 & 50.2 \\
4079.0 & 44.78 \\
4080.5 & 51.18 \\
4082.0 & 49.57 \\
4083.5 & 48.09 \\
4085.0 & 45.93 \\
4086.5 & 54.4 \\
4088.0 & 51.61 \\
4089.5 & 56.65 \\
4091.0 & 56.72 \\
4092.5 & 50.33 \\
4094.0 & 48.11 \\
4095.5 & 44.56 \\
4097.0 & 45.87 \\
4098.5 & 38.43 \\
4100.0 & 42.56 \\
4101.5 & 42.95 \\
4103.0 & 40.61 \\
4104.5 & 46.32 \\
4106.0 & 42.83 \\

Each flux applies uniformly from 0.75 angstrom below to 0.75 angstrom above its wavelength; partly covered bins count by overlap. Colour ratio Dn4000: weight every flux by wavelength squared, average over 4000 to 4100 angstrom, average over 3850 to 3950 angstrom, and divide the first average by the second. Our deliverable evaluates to 1.94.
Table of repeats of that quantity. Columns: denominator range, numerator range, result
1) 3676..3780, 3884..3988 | 1.17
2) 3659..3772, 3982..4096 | 2.02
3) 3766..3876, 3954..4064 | 1.87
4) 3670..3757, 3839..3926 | 1.11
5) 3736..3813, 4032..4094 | 2.06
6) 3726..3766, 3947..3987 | 1.40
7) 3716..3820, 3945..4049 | 1.76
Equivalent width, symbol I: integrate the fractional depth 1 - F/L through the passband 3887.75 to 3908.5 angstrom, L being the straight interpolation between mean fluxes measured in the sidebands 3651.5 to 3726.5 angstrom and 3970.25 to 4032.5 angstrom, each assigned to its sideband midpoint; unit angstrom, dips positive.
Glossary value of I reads 4.3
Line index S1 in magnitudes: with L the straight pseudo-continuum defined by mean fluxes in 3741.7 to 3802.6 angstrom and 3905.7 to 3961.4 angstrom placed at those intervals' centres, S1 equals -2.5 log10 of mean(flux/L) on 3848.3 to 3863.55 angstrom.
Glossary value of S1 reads 0.16 mag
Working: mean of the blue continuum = 27.4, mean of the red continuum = 28.9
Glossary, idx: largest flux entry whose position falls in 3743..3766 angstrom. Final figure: 31.41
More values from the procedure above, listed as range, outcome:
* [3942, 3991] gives 48.19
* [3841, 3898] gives 33.27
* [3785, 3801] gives 27.98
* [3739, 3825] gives 36.89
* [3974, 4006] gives 51.7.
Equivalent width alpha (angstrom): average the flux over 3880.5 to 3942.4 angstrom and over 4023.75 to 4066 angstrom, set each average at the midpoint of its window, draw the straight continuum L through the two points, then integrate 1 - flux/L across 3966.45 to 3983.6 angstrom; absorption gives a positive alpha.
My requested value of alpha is 4.7 angstrom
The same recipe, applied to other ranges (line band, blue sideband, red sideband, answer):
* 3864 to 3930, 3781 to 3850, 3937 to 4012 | 2.4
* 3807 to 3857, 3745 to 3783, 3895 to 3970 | 9.0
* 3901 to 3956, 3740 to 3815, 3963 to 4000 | 6.4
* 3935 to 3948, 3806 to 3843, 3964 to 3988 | 1.8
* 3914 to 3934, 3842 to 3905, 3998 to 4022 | 5.1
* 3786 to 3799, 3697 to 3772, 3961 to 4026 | 1.8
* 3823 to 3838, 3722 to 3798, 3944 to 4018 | 5.7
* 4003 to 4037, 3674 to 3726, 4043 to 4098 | -3.3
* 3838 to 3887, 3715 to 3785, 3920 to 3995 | 6.7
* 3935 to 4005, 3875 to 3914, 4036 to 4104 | 9.2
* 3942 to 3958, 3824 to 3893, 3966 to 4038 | 1.0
